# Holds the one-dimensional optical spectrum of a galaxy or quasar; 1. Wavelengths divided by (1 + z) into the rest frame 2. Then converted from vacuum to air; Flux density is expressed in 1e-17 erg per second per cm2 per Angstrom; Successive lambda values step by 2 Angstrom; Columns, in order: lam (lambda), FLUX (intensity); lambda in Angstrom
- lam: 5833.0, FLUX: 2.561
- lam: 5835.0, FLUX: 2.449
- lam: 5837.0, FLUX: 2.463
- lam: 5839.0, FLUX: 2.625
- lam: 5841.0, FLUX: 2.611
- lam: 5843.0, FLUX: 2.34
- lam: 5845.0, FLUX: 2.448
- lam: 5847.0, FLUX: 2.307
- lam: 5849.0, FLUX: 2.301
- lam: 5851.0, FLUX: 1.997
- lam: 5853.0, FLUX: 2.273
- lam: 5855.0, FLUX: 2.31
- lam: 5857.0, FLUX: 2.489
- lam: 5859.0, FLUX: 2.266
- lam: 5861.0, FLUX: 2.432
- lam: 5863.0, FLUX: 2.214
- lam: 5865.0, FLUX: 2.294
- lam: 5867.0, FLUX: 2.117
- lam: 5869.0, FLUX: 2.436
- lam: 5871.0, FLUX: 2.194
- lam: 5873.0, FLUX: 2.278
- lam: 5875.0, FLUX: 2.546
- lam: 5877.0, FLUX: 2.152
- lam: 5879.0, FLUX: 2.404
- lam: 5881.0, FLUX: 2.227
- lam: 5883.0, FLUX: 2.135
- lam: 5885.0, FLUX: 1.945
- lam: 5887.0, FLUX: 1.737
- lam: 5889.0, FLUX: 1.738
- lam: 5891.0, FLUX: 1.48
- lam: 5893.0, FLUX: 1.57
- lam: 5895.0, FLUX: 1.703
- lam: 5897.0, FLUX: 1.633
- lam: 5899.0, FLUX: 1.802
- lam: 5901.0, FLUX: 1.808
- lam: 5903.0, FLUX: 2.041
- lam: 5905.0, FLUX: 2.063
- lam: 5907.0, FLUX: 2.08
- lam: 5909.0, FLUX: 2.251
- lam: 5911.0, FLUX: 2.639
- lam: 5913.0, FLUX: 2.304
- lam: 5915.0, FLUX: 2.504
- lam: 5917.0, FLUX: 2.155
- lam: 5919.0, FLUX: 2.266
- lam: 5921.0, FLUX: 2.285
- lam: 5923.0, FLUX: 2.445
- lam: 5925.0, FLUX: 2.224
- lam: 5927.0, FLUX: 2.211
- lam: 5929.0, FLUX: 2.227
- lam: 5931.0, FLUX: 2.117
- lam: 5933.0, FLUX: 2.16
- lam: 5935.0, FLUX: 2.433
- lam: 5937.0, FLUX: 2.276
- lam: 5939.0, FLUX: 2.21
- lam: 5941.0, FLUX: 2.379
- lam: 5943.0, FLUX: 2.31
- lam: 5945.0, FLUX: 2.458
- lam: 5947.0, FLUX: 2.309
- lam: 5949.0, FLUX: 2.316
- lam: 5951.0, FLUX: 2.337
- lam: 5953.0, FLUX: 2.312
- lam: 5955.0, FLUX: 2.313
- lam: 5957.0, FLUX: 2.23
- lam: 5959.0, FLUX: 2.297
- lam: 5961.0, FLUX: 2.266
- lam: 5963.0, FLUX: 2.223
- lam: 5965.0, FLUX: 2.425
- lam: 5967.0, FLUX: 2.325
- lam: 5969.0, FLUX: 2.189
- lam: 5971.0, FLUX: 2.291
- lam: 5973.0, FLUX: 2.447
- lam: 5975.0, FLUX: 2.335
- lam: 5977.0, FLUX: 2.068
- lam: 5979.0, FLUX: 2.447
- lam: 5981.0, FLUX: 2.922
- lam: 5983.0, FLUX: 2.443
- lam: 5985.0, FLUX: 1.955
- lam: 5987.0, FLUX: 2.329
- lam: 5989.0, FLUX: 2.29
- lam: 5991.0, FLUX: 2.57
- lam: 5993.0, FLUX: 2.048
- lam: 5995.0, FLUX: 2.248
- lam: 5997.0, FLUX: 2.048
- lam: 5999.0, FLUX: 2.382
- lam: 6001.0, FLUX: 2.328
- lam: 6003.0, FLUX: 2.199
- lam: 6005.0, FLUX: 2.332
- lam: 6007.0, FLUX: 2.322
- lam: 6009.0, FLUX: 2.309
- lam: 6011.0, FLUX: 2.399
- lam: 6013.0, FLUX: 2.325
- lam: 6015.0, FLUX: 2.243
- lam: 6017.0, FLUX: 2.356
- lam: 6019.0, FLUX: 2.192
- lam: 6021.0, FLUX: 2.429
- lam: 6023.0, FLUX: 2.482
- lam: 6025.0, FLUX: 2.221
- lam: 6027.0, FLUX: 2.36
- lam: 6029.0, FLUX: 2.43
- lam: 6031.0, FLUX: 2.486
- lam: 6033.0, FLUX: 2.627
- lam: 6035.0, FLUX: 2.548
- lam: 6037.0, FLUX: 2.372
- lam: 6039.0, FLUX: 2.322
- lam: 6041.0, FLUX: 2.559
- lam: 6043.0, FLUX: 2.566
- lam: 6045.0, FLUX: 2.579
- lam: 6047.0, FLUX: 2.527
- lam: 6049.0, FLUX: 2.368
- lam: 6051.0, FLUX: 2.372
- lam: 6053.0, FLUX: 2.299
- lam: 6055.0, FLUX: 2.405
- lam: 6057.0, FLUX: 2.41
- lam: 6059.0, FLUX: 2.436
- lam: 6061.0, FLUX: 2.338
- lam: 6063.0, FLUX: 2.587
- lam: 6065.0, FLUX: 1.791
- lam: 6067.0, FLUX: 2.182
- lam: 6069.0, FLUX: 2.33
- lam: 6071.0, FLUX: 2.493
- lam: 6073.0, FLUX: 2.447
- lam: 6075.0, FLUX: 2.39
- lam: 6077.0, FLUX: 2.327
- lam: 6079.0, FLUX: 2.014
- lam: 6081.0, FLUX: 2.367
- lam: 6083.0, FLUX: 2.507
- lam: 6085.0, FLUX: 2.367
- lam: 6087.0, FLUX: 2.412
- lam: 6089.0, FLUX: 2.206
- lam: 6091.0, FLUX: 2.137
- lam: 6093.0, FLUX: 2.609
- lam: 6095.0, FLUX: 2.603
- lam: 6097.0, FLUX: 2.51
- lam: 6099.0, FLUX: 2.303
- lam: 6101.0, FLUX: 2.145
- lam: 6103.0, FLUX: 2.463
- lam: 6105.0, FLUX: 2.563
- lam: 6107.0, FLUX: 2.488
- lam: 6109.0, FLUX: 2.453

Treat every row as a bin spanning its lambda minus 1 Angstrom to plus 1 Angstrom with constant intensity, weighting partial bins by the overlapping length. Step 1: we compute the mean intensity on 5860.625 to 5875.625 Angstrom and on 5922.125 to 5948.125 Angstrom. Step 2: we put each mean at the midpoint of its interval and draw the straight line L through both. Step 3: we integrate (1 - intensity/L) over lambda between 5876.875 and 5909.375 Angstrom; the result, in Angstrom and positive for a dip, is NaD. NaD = 5.4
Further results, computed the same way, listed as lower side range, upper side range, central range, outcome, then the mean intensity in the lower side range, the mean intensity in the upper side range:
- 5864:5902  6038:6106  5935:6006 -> -4.3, 2.01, 2.38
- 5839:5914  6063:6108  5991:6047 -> -1.8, 2.16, 2.35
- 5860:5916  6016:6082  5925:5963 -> -1.5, 2.1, 2.38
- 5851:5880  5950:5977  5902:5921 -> 0.4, 2.3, 2.3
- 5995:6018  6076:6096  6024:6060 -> -1.8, 2.29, 2.35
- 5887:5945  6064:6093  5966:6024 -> -3.0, 2.12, 2.29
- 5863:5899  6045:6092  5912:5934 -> -1.7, 2.03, 2.34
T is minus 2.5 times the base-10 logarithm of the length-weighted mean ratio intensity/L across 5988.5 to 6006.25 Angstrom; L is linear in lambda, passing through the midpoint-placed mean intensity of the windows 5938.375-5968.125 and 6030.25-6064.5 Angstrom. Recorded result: 0.05 mag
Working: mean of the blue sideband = 2.31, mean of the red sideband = 2.45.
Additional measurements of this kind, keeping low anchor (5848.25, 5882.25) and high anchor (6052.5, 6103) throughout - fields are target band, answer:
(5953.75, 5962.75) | 0.02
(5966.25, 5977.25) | 0.01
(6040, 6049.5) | -0.08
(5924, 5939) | 0.04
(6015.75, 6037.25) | -0.03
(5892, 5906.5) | 0.26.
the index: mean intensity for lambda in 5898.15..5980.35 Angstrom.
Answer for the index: 2.27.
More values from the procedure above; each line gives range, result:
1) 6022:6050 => 2.46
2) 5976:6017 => 2.31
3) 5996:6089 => 2.36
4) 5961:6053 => 2.36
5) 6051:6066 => 2.33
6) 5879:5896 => 1.85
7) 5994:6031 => 2.32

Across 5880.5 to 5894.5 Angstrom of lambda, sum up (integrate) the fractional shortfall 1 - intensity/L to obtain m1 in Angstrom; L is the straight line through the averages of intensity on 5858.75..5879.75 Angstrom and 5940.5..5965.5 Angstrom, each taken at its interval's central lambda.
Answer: 3.0 Angstrom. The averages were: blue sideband 2.3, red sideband 2.32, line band 1.81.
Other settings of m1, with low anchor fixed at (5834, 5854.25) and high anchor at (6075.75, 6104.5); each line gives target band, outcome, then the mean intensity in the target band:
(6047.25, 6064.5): -0.2 Angstrom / 2.39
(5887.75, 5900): 3.7 Angstrom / 1.66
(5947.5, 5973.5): 0.7 Angstrom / 2.3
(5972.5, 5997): 0.4 Angstrom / 2.33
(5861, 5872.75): 0.5 Angstrom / 2.27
